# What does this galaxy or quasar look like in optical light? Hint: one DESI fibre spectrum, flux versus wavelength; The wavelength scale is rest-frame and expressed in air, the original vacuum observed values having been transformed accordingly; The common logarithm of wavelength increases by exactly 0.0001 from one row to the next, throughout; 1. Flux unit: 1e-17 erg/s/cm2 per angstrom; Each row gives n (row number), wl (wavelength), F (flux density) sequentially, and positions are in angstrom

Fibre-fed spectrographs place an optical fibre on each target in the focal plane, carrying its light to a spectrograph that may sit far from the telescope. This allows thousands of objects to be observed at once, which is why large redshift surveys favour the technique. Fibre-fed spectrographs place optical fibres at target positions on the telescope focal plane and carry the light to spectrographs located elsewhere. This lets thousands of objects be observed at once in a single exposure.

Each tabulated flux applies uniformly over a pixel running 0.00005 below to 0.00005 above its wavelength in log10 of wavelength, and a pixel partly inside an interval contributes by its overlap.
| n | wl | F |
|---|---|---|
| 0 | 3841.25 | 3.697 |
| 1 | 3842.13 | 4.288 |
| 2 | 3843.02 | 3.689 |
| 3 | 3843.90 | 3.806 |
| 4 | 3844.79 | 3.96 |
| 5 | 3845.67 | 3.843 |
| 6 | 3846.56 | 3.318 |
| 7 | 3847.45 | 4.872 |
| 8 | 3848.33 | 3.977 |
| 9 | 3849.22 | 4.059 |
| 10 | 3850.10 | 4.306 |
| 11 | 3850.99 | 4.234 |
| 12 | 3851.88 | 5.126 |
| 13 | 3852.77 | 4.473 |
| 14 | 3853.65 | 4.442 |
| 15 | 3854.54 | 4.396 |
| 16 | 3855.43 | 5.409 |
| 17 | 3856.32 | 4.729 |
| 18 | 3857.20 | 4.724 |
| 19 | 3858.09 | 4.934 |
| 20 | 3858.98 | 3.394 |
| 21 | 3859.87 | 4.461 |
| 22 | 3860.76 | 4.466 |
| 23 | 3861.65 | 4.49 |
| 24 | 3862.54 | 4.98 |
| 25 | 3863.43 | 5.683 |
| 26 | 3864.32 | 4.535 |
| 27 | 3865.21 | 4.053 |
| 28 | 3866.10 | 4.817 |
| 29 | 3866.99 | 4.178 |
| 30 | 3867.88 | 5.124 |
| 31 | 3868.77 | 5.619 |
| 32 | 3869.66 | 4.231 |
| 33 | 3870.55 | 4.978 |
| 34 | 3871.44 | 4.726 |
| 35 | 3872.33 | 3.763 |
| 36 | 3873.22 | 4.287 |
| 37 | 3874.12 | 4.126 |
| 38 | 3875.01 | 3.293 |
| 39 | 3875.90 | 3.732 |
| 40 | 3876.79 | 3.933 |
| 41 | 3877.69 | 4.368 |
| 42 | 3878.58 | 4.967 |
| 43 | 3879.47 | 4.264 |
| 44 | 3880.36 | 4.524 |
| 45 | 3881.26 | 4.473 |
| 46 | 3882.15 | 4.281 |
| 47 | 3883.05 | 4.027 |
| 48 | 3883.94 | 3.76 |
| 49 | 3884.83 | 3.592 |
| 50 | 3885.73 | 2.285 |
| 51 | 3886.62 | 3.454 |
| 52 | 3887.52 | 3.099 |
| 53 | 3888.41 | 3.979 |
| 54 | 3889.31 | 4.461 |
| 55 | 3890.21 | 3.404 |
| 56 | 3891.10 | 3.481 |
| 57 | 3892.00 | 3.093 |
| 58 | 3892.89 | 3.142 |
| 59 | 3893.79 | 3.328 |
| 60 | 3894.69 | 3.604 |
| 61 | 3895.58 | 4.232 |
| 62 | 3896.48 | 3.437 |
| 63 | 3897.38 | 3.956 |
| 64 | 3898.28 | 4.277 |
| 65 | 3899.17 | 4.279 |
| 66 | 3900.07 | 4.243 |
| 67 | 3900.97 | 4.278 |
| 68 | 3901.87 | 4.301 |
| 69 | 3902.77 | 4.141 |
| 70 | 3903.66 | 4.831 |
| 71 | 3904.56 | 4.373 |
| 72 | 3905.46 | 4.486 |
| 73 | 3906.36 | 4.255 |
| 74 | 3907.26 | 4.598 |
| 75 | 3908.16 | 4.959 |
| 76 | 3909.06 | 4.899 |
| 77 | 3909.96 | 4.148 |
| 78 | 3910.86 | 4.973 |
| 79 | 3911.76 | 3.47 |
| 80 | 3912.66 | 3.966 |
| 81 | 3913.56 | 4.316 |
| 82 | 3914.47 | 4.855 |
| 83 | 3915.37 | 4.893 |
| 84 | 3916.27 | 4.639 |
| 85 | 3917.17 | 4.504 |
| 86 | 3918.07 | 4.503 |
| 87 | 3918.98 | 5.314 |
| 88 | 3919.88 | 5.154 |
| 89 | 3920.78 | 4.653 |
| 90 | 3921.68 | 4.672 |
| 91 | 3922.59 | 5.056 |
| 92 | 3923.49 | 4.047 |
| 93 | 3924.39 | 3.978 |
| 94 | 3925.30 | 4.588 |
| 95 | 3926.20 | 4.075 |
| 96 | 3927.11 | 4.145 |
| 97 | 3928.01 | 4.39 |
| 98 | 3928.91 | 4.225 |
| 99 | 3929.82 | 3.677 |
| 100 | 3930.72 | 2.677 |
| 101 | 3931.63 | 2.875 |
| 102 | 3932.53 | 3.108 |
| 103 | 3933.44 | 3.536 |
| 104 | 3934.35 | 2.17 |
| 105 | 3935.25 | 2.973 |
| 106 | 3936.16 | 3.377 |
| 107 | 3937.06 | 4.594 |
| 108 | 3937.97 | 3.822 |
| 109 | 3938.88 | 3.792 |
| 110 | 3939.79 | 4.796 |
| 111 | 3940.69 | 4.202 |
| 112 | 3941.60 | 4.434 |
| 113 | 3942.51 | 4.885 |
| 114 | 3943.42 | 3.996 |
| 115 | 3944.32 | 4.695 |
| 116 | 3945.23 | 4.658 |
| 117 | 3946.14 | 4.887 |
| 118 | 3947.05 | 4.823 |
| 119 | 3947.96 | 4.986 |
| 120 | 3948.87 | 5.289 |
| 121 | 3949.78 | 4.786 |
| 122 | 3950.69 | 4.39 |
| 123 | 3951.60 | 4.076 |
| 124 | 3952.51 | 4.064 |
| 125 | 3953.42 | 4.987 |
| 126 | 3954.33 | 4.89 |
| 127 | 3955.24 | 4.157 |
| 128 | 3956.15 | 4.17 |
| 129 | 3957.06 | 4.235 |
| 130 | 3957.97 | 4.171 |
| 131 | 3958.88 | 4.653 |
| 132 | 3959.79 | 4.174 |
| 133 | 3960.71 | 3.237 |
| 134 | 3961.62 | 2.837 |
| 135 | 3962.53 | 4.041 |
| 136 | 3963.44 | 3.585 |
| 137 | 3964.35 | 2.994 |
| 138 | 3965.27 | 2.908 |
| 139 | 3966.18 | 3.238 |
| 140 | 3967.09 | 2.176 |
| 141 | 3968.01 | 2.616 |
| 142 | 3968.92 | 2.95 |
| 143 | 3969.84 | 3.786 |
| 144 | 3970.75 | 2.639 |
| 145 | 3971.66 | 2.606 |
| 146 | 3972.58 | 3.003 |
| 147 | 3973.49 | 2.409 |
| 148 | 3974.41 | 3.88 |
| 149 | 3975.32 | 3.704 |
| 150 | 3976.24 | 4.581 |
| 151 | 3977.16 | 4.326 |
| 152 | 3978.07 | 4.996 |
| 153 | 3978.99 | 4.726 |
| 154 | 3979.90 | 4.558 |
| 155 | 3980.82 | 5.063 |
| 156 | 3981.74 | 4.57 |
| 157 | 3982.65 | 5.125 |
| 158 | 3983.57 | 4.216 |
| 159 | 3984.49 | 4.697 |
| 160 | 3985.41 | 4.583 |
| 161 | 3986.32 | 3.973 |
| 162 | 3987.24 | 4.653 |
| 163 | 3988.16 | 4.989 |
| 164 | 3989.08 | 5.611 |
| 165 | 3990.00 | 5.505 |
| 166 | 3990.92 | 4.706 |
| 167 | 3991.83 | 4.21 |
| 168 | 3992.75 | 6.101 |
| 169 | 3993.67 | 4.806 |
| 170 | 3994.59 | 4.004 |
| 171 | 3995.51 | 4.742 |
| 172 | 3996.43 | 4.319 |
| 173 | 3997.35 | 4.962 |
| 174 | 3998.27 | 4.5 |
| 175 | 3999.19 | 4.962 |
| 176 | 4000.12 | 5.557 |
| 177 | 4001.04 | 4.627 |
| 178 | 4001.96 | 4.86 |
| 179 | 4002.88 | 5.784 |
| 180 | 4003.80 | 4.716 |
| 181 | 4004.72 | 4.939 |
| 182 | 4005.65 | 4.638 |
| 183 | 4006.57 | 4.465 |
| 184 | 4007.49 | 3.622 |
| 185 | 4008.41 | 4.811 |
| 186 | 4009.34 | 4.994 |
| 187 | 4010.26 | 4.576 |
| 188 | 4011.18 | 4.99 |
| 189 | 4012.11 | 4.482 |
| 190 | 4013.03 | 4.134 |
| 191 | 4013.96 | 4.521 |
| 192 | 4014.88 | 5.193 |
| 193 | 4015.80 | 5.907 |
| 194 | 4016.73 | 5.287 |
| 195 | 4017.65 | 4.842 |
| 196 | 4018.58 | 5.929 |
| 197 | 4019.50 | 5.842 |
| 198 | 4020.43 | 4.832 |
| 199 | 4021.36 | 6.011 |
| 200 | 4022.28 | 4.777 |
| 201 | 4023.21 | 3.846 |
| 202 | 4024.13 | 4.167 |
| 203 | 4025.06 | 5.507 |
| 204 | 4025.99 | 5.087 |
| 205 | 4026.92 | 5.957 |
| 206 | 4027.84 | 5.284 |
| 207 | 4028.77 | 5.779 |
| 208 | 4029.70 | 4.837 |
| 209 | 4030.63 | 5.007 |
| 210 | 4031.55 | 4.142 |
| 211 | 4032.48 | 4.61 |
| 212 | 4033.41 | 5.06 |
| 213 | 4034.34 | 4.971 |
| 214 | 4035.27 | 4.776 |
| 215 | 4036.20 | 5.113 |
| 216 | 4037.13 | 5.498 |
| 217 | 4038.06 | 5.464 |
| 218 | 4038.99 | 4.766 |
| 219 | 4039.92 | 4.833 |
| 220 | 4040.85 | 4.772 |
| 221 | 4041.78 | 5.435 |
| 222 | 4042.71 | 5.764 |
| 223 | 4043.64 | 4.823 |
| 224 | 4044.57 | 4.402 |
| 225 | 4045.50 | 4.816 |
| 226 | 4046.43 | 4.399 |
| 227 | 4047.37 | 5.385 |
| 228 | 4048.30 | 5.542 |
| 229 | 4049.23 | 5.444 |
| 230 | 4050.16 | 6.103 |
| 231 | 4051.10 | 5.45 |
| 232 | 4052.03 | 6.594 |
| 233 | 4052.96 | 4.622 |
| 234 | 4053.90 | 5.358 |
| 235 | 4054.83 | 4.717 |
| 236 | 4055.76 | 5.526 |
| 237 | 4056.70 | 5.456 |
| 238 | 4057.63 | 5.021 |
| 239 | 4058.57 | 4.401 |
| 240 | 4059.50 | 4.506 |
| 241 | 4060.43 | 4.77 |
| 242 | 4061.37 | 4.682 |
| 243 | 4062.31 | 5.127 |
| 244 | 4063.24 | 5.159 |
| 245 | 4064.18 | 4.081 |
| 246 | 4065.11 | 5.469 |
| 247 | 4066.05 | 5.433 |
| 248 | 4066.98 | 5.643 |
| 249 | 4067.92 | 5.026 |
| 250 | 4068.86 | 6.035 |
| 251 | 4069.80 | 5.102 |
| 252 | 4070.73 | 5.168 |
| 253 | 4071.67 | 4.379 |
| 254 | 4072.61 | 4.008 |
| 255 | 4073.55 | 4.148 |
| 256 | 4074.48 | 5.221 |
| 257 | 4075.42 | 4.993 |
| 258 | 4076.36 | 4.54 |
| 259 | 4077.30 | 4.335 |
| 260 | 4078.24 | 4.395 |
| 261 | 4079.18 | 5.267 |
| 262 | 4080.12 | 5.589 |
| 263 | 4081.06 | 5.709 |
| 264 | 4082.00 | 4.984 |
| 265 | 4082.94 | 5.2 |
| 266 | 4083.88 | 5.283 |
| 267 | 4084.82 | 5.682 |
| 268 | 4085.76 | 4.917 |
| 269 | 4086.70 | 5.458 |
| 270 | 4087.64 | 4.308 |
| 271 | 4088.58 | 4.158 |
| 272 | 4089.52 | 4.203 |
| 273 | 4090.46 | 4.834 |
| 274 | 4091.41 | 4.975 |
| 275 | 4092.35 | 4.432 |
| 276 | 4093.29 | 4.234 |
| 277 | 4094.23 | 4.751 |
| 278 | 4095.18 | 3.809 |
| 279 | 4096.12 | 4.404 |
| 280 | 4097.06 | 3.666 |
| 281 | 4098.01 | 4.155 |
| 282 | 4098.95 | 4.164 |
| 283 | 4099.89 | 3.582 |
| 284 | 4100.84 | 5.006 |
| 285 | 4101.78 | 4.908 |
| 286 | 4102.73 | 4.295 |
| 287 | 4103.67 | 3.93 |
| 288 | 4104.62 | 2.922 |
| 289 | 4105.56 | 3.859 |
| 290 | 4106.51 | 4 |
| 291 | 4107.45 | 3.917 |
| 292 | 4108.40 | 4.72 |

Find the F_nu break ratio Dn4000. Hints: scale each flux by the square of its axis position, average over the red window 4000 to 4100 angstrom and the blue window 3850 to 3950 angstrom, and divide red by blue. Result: 1.3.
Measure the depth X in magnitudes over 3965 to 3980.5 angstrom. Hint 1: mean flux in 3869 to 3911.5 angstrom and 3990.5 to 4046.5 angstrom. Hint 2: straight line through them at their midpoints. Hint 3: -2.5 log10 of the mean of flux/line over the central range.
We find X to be 0.31 mag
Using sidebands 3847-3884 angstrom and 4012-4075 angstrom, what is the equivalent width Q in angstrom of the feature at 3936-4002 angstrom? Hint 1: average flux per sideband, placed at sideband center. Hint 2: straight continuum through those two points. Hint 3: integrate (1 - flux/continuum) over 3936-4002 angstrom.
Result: 7.6 angstrom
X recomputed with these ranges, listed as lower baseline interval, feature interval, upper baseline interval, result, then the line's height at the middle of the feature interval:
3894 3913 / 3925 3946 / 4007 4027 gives 0.14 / 4.46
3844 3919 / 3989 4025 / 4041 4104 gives -0.05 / 4.67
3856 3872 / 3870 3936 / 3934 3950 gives 0.10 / 4.48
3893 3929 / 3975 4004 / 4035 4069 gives 0.00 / 4.8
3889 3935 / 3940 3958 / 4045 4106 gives -0.07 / 4.28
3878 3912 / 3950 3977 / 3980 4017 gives 0.24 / 4.55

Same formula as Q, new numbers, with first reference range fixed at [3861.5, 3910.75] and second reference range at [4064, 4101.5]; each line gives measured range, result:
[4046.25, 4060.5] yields -1.67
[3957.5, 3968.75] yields 2.64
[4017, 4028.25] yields -1.42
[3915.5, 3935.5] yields 1.07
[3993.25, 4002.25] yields -0.42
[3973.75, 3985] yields -0.09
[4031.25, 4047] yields -0.98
